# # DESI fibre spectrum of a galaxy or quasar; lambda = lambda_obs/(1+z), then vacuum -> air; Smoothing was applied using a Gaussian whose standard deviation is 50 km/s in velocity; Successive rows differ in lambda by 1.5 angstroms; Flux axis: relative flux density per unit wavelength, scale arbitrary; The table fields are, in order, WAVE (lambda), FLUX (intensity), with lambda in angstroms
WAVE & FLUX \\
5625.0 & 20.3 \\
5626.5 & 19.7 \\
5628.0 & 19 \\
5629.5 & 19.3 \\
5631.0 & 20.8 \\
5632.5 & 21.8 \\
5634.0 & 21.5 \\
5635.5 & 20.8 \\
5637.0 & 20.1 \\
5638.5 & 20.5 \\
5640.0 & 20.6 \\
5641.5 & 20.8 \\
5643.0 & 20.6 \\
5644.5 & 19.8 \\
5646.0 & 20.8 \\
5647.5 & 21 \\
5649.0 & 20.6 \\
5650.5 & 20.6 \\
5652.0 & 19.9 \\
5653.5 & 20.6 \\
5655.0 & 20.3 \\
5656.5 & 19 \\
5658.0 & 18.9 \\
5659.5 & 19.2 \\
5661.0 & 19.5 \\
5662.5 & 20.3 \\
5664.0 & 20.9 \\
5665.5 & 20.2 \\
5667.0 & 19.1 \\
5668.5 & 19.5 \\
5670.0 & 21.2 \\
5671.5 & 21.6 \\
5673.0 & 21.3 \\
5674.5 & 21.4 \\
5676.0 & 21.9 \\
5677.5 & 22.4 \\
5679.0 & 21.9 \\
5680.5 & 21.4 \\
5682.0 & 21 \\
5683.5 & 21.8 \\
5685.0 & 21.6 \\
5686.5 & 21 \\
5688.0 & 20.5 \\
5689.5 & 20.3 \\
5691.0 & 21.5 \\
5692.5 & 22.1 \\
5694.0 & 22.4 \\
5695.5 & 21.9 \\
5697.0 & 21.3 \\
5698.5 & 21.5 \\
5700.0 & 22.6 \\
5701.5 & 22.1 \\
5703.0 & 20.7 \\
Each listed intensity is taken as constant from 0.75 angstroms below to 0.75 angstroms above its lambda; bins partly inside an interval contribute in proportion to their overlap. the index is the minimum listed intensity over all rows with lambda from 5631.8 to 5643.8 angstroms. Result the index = 20.1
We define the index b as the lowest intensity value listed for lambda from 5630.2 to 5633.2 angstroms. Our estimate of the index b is 20.8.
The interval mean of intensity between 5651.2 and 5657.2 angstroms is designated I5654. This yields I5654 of 20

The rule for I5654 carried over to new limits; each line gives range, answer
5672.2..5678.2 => 21.7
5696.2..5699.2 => 21.4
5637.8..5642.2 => 20.6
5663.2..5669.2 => 19.9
